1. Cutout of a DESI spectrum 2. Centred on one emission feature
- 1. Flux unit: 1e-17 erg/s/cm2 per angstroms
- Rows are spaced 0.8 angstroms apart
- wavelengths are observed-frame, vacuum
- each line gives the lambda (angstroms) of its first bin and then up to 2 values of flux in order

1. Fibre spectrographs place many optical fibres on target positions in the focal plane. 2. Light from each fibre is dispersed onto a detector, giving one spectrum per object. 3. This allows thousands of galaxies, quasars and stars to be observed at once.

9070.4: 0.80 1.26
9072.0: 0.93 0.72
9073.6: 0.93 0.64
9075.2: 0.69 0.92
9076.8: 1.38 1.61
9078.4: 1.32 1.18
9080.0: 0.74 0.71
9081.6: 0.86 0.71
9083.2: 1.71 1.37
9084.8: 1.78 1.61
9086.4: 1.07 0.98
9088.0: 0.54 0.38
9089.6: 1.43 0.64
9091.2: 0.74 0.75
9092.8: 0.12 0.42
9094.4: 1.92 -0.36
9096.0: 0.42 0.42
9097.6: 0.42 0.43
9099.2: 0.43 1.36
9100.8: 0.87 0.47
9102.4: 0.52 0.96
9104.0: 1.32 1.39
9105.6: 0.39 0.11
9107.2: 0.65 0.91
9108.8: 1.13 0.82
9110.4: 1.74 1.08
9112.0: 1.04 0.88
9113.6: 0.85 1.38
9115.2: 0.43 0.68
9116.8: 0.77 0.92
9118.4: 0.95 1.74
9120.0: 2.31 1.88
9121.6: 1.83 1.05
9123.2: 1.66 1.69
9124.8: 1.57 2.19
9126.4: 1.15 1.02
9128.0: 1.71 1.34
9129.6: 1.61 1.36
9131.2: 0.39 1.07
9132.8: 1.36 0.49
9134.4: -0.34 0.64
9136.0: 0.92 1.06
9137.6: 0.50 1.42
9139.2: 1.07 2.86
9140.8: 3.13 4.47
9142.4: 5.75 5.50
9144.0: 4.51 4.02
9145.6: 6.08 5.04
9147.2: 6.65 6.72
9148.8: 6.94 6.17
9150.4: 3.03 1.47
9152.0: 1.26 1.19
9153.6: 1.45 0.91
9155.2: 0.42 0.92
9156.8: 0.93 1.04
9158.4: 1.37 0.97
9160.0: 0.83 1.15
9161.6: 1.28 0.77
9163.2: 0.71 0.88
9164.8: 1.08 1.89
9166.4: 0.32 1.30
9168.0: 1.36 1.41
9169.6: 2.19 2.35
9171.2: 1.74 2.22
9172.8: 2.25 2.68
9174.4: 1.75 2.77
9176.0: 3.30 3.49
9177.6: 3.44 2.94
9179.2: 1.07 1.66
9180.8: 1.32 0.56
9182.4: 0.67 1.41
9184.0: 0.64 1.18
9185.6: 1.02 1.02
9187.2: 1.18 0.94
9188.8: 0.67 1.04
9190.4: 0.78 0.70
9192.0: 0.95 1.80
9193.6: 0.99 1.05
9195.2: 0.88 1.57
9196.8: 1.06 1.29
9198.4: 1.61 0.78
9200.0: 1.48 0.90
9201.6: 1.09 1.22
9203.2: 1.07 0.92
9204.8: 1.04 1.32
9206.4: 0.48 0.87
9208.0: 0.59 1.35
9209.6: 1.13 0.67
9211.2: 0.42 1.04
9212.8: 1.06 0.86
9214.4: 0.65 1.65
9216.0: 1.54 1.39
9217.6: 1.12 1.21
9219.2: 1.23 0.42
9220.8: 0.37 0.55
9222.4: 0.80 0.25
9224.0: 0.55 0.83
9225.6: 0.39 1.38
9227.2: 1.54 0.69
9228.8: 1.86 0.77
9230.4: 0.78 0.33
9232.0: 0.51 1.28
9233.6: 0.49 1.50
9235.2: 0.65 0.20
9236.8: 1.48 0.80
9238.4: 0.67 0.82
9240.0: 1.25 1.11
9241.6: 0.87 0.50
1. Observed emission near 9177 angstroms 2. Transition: [N II]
